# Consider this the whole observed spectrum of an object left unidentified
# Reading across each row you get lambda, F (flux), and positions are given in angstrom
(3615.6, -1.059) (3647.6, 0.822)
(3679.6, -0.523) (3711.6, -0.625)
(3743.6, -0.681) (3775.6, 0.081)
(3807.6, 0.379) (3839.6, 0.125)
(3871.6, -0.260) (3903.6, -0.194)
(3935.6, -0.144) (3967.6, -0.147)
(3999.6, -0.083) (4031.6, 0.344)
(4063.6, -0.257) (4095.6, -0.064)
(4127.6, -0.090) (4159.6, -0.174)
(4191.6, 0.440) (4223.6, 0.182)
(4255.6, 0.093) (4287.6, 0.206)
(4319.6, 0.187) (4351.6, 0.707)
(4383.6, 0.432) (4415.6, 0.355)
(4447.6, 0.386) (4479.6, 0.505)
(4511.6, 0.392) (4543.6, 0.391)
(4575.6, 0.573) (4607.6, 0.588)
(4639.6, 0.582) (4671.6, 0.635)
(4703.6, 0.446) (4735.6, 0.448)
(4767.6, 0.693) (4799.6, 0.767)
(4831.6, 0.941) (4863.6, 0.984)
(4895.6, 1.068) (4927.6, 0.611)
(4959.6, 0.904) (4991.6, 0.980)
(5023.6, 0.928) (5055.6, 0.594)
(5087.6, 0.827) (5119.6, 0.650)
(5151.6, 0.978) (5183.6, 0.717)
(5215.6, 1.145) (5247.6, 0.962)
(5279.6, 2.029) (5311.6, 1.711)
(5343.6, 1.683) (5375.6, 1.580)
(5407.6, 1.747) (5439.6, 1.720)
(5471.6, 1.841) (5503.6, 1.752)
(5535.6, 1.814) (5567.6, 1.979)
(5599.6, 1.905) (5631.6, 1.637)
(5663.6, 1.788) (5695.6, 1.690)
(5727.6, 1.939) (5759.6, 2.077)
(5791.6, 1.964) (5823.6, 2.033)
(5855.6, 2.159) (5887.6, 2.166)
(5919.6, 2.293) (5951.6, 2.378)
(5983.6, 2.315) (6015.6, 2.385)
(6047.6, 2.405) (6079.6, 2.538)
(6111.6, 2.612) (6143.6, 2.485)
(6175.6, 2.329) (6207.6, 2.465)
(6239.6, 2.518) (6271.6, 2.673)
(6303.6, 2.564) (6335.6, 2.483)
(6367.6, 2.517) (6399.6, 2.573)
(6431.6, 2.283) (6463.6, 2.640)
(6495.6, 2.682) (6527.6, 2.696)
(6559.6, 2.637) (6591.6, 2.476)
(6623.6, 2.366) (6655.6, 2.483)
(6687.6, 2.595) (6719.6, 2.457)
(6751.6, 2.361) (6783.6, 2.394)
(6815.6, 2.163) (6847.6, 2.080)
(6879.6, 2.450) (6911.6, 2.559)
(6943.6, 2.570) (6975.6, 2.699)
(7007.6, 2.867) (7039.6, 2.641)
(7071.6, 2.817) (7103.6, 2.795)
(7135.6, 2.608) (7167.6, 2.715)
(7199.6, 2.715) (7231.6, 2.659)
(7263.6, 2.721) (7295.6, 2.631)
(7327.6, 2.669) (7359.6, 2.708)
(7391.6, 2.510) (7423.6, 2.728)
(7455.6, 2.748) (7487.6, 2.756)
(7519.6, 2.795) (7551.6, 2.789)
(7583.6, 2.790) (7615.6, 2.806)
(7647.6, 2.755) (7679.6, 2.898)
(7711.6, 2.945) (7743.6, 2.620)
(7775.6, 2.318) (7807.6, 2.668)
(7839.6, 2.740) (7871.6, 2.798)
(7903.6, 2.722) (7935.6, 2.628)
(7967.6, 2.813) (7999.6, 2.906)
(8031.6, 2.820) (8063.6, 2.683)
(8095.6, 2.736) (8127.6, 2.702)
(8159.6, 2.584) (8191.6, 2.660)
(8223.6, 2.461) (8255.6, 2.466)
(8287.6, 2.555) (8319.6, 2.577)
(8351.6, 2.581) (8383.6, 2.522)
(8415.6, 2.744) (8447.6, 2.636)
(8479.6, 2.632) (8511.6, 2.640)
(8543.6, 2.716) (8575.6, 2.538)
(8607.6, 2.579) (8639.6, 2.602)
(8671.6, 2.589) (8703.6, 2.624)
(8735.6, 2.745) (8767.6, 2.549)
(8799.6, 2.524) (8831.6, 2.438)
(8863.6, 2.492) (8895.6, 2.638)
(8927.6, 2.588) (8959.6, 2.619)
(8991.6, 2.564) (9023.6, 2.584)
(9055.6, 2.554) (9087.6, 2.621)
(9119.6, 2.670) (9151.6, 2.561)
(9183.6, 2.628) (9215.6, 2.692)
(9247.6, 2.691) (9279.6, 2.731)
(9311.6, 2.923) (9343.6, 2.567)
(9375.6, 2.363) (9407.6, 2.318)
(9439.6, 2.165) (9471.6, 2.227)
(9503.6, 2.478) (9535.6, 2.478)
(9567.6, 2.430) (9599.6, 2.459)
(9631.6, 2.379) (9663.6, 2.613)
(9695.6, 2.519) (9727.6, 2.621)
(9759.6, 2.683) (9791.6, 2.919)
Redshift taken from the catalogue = 0.320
